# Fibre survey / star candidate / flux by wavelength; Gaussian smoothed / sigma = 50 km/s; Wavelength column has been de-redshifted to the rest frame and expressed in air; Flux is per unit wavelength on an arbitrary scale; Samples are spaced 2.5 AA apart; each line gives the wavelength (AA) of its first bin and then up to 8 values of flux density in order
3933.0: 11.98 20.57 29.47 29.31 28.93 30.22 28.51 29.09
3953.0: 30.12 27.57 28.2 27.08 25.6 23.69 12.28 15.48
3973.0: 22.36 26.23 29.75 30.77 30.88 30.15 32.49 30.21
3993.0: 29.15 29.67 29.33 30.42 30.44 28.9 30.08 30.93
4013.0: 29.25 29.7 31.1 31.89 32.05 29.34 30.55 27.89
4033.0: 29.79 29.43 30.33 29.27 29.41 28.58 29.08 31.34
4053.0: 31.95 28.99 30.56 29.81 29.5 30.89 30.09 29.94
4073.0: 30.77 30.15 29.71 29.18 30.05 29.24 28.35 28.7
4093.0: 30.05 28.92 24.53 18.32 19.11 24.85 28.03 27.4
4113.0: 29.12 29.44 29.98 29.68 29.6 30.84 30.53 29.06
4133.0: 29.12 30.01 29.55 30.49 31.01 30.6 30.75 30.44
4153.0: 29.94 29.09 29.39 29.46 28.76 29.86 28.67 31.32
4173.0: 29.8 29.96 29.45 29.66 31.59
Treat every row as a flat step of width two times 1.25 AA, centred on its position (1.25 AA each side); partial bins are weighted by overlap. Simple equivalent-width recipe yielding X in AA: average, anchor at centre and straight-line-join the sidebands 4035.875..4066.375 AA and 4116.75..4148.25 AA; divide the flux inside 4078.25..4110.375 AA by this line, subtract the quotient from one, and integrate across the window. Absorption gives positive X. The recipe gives 3.5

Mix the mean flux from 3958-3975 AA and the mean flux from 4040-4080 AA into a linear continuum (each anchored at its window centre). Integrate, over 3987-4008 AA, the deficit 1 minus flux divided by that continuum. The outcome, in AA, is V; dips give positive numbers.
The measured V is -4.7 AA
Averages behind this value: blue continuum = 21.8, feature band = 30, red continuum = 30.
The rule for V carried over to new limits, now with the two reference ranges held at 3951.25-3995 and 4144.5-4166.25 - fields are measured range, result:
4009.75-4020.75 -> -1.22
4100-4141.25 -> 1.59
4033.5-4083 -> -3.19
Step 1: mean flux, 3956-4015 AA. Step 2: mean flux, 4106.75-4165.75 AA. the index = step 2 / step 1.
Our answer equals 1.08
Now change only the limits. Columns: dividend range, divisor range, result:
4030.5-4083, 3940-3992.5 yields 1.10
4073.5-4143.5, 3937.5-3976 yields 1.10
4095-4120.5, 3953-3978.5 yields 1.09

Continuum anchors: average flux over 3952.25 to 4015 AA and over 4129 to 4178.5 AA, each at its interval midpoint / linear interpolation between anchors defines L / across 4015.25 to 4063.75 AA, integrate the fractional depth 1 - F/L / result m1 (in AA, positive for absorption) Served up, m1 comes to -2.9 AA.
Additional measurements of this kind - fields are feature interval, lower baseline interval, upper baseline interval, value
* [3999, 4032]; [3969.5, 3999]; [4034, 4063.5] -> -1.39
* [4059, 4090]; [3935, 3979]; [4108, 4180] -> -1.64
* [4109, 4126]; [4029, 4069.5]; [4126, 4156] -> 0.38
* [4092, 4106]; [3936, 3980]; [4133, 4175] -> 2.27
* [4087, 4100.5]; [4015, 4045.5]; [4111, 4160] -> 1.23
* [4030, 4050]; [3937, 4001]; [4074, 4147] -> -0.96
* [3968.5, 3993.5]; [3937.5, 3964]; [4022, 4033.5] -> 1.60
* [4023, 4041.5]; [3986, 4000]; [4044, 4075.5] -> 0.28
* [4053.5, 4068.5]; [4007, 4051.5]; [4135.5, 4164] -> -0.04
